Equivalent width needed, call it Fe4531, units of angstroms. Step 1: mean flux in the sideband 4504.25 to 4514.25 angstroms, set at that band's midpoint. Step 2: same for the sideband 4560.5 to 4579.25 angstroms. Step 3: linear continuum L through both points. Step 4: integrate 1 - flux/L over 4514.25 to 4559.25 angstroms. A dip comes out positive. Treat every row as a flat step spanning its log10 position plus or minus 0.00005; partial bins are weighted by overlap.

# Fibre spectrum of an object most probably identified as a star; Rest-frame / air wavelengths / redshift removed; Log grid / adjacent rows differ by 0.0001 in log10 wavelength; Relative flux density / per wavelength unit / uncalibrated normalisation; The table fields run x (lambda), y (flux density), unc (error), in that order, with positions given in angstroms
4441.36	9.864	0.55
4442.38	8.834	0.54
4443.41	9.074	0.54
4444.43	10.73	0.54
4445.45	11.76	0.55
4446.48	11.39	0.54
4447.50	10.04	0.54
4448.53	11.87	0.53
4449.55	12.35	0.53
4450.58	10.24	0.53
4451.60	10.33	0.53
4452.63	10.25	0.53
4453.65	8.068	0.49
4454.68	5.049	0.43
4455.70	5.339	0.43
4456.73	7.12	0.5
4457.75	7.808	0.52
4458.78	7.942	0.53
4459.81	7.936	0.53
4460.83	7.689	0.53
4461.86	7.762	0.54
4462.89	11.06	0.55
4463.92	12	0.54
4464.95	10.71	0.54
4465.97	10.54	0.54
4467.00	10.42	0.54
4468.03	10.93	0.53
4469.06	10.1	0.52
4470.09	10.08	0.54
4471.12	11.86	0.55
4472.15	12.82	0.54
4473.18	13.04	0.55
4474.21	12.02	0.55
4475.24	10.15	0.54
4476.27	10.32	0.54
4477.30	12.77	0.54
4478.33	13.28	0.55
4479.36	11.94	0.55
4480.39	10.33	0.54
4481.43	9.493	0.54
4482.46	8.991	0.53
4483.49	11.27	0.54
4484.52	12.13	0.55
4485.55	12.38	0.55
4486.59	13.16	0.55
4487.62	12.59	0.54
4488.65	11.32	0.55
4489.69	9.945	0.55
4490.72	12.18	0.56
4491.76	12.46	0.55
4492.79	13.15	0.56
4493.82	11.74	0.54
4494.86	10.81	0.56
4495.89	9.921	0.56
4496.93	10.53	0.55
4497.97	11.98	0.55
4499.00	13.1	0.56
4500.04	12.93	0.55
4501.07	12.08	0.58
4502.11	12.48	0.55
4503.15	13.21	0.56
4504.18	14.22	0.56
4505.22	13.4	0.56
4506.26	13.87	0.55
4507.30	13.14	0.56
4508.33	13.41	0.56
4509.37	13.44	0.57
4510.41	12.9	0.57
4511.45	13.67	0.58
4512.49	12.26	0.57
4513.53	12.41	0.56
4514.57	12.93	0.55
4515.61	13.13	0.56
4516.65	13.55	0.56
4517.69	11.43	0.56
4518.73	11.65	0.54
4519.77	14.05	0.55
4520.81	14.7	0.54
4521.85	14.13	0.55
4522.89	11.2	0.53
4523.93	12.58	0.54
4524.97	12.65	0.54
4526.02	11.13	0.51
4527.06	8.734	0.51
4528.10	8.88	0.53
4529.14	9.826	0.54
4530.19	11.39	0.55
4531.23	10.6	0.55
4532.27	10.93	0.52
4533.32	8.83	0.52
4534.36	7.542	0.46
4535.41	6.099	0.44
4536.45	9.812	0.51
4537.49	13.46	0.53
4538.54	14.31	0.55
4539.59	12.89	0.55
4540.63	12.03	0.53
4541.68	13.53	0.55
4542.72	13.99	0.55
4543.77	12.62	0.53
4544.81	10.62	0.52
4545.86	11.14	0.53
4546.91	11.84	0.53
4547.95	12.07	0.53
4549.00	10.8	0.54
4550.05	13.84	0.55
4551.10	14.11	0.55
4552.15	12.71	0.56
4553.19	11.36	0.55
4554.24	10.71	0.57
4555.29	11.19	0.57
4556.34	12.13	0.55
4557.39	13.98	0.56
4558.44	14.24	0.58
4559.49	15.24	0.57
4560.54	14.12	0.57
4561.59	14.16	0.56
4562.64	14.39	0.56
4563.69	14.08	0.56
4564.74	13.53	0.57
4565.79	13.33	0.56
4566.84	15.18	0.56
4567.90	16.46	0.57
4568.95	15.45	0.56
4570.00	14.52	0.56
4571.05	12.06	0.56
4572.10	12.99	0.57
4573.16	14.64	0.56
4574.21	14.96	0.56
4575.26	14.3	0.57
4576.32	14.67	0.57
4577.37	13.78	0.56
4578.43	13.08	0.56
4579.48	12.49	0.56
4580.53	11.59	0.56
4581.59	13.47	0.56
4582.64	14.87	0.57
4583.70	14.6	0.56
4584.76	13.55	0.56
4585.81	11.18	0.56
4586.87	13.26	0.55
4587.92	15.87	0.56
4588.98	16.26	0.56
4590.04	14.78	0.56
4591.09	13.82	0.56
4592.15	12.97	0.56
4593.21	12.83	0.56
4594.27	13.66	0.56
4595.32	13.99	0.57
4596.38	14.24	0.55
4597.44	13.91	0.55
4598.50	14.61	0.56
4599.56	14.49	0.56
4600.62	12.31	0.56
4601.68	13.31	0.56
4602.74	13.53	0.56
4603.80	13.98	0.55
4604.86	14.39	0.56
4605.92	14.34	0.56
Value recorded 5.9 angstroms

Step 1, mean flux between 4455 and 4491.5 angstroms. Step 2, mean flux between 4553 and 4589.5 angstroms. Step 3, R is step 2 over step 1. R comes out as 1.31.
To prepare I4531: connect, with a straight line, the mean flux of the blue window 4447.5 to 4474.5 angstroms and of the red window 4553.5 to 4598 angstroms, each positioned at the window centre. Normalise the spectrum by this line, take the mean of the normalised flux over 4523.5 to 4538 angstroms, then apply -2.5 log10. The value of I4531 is 0.20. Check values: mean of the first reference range 9.81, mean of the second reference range 13.8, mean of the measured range 10.2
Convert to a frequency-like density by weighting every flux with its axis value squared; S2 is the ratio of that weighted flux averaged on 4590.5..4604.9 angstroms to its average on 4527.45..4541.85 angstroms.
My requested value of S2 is 1.3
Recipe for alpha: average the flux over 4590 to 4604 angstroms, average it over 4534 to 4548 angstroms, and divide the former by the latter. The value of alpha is 1.18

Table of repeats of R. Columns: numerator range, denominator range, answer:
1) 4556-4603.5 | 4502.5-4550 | 1.16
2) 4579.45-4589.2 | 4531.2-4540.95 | 1.29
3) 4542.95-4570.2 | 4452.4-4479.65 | 1.33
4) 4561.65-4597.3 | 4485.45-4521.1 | 1.11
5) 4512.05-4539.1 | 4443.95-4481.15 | 1.12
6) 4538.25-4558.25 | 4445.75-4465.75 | 1.34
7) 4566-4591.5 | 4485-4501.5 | 1.18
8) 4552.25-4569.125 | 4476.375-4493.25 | 1.17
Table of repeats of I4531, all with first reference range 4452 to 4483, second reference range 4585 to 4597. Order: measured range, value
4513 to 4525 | -0.12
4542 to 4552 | 0.01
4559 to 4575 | -0.10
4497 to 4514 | -0.16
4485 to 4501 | -0.11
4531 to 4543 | 0.10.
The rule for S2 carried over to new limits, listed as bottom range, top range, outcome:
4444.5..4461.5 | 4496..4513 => 1.44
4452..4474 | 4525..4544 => 1.19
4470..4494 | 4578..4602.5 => 1.23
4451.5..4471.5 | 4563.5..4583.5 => 1.61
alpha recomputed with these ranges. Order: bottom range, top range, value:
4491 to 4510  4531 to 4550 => 0.91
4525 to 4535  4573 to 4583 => 1.39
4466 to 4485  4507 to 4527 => 1.14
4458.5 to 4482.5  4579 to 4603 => 1.29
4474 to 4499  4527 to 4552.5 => 0.99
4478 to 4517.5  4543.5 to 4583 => 1.09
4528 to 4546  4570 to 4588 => 1.23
